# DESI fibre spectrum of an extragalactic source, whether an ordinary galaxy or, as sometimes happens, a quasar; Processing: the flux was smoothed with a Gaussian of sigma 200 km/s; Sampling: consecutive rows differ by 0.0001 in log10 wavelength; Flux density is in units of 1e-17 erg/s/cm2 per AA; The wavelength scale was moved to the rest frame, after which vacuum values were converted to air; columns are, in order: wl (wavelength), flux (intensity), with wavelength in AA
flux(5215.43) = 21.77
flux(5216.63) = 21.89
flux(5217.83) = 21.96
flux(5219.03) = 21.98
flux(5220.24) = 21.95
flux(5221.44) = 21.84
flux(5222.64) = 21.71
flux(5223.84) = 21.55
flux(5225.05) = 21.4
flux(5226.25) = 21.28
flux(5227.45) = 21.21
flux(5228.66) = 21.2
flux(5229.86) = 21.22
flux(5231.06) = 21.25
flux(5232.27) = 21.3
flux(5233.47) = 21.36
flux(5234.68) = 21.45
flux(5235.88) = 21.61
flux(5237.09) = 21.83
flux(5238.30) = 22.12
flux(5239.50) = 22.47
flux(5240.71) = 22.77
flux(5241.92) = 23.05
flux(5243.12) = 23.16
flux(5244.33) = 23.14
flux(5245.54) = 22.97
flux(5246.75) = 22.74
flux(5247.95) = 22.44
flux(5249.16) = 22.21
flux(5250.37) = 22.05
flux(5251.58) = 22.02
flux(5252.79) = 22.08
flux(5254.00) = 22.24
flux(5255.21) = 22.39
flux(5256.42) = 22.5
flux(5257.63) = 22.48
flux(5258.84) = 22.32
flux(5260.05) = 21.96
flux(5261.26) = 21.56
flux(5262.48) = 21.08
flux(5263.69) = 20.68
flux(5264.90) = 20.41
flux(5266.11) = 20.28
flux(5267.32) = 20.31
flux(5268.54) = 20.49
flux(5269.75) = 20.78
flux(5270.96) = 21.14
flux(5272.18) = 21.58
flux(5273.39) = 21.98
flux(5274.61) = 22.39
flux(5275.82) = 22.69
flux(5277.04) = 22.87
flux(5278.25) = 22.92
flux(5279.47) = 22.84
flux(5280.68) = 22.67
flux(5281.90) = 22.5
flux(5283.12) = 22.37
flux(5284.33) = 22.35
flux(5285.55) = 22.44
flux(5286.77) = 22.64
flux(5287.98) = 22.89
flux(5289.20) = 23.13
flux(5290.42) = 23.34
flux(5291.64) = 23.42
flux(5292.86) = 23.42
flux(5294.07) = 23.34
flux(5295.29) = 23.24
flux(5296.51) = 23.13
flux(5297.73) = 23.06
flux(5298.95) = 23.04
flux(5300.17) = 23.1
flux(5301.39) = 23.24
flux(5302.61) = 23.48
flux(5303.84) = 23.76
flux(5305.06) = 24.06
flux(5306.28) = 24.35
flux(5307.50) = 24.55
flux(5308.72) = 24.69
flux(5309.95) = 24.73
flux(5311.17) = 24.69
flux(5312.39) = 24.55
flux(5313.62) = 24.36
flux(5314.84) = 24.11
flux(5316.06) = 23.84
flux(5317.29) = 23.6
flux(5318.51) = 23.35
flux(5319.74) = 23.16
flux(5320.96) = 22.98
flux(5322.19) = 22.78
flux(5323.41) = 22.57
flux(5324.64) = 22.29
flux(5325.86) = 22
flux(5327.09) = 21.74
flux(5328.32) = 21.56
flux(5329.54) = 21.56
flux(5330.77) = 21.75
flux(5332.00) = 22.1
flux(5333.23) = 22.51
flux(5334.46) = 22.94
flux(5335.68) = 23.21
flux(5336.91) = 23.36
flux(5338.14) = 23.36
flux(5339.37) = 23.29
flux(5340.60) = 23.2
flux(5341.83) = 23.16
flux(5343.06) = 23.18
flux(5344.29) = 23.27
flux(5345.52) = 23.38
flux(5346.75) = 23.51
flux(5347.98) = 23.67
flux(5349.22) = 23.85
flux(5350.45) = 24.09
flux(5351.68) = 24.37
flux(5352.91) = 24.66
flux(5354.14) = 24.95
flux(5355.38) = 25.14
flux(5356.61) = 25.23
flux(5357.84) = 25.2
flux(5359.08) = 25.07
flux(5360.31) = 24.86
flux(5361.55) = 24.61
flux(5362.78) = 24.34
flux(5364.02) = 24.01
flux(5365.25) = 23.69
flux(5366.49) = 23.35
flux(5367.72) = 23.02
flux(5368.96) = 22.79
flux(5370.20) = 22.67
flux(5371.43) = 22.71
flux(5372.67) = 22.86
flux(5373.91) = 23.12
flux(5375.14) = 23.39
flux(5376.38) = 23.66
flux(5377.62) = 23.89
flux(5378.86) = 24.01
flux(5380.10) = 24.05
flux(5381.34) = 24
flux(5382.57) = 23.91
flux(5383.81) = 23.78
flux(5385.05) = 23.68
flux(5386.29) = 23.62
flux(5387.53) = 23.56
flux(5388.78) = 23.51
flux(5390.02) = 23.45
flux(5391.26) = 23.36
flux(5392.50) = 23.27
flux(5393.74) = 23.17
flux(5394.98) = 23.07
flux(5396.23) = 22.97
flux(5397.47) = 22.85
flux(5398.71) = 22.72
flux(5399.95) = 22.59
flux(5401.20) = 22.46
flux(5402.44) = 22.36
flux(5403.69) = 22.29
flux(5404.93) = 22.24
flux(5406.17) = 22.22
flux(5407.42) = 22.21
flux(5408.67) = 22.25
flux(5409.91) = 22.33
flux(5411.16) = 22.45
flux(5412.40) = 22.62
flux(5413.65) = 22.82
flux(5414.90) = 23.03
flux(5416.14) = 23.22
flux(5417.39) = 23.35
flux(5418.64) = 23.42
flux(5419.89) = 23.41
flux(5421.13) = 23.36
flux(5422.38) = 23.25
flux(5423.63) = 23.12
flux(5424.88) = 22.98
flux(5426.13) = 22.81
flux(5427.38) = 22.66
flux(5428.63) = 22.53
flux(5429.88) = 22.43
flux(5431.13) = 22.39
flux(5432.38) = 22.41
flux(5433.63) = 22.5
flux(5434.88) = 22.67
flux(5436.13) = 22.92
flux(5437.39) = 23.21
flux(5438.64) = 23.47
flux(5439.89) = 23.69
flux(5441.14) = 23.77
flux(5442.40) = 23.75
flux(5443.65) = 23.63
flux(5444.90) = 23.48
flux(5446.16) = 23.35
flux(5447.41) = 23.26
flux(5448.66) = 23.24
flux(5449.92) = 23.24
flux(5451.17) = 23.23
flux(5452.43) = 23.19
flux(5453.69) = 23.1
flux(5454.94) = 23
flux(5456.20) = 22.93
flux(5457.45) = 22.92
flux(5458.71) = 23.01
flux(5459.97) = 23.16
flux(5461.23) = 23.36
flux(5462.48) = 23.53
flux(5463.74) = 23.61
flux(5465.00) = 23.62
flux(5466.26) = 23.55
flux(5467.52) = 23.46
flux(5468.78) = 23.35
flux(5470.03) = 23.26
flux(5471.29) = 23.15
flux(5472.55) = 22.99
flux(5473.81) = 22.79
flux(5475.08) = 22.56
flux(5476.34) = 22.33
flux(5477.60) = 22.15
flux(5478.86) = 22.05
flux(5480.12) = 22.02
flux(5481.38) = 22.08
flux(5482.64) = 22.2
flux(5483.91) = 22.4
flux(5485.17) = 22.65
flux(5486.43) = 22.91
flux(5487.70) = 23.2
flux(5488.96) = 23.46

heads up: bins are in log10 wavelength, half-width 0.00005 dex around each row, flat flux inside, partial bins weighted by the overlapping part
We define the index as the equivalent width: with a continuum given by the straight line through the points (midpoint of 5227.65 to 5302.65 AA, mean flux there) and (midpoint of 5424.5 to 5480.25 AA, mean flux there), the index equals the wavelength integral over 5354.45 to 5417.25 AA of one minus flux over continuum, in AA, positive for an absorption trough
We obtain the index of -1.7 AA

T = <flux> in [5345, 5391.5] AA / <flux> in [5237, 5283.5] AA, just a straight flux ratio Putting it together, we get 1.1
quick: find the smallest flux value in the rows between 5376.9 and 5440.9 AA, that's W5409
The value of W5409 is 22.21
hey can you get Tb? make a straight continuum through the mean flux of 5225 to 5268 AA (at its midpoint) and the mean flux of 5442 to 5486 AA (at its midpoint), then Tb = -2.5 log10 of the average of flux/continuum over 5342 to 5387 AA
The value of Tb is -0.07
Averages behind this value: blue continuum 21.9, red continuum 23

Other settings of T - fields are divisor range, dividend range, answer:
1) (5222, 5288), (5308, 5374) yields 1.07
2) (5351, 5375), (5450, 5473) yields 0.97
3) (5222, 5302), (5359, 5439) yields 1.04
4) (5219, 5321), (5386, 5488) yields 1.02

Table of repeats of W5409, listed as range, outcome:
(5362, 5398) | 22.67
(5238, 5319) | 20.28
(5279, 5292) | 22.35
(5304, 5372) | 21.56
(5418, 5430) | 22.43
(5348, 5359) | 23.85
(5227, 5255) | 21.2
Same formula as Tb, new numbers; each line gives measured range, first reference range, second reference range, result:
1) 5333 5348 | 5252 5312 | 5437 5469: -0.02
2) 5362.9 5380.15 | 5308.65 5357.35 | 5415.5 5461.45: 0.00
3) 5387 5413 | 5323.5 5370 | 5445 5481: 0.02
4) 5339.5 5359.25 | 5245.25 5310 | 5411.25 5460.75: -0.06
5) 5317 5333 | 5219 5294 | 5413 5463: 0.00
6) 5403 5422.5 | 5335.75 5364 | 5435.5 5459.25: 0.04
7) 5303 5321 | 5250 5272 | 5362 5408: -0.09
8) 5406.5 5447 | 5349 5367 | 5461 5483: 0.03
